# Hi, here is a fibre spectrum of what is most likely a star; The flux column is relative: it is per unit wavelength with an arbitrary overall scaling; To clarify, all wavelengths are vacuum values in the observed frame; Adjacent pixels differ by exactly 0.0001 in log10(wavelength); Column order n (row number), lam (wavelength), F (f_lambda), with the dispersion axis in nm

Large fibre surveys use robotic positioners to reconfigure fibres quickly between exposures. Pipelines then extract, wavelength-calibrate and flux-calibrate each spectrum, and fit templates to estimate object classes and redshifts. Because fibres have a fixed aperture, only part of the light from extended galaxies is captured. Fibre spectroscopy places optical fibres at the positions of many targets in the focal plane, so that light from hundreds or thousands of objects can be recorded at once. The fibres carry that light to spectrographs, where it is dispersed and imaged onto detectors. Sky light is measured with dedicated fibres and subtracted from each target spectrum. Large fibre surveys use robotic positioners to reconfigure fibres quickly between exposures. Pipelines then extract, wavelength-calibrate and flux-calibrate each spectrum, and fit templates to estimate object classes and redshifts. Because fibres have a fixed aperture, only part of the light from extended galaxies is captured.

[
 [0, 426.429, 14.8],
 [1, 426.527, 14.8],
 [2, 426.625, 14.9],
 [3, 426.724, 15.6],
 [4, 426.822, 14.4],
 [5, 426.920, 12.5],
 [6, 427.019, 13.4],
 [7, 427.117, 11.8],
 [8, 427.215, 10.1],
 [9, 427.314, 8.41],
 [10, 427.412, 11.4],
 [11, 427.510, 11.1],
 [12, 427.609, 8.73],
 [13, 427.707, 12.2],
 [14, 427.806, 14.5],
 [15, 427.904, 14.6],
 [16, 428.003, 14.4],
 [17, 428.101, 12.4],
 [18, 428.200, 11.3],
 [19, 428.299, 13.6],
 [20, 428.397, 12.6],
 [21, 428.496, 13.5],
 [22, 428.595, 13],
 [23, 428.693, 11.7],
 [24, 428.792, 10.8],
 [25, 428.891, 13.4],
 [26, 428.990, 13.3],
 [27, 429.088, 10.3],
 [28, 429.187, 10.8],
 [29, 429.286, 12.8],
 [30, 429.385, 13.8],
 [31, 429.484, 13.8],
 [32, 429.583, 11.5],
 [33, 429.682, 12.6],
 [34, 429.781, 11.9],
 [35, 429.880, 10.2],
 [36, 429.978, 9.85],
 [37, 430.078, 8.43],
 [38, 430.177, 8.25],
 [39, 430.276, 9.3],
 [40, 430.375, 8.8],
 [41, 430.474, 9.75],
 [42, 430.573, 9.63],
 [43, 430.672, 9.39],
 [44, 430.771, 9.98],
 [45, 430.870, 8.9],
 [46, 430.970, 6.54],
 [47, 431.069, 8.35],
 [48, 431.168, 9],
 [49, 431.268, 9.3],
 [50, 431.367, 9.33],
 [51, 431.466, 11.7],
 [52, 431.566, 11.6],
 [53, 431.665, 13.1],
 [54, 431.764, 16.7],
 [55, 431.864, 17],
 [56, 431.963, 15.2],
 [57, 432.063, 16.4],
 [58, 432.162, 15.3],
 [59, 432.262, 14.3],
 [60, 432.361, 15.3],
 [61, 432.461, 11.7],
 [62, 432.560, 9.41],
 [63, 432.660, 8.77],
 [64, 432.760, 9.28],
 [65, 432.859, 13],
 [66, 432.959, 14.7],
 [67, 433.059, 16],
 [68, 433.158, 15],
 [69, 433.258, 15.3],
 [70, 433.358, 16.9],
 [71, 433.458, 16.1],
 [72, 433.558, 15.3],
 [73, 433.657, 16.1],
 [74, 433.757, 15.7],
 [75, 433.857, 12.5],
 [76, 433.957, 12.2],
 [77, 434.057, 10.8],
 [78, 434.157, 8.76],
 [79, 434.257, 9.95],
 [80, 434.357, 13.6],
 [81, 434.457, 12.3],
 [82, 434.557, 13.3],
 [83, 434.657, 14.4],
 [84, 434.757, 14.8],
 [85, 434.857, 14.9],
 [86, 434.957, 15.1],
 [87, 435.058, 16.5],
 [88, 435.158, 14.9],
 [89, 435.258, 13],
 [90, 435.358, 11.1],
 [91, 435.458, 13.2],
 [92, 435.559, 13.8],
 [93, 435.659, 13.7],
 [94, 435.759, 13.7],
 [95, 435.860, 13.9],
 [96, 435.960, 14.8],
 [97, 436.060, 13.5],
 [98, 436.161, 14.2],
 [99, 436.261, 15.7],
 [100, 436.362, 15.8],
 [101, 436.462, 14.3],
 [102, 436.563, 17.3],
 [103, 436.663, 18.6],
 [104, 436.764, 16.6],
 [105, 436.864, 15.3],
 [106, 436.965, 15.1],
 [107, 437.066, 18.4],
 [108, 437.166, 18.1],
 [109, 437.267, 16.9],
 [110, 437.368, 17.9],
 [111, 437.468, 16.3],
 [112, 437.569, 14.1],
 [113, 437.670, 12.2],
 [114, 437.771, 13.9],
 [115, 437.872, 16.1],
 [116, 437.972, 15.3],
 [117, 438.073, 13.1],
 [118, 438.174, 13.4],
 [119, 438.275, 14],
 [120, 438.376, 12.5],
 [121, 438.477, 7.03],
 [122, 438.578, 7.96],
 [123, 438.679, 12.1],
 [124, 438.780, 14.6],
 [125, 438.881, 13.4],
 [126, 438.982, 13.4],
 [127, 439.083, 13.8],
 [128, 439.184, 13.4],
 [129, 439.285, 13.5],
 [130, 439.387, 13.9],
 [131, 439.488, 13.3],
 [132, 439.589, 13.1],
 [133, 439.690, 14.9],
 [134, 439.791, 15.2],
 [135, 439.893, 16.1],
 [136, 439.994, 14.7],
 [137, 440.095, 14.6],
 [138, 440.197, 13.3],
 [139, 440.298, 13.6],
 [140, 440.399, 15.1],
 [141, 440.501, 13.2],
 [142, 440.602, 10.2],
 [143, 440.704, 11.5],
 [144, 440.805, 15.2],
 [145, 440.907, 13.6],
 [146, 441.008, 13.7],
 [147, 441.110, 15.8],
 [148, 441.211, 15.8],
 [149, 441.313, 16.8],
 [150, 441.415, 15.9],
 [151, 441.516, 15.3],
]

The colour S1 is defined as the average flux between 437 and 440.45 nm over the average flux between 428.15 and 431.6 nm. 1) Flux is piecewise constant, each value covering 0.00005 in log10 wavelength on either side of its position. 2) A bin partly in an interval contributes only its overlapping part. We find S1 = 1.30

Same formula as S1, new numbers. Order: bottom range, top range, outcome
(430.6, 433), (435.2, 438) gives 1.28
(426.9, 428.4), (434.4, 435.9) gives 1.15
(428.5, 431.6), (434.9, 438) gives 1.43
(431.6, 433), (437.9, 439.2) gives 0.93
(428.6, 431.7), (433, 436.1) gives 1.31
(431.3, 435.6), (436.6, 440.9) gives 1.04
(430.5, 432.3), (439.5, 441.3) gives 1.21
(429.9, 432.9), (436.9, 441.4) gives 1.27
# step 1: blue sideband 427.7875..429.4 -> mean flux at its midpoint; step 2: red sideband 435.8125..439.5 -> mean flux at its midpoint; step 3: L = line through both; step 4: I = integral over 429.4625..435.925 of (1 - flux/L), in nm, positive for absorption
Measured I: 0.49 nm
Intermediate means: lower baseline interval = 12.7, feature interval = 12.5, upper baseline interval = 14.4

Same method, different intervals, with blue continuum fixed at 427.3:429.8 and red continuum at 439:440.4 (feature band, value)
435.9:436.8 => -0.13 nm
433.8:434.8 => 0.07 nm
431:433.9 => -0.09 nm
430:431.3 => 0.38 nm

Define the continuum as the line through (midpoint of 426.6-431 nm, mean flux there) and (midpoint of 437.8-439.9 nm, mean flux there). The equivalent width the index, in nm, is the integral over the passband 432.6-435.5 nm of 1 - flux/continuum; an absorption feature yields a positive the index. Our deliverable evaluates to -0.25 nm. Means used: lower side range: 11.6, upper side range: 13.3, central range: 13.6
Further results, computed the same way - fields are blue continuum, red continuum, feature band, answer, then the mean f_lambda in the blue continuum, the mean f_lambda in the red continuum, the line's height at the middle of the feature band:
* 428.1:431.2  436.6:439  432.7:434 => -0.20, 10.9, 14.5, 12.5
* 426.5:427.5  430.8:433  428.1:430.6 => 0.18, 12.6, 12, 12.3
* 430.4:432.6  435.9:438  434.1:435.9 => 0.12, 11.7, 15.7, 14.3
